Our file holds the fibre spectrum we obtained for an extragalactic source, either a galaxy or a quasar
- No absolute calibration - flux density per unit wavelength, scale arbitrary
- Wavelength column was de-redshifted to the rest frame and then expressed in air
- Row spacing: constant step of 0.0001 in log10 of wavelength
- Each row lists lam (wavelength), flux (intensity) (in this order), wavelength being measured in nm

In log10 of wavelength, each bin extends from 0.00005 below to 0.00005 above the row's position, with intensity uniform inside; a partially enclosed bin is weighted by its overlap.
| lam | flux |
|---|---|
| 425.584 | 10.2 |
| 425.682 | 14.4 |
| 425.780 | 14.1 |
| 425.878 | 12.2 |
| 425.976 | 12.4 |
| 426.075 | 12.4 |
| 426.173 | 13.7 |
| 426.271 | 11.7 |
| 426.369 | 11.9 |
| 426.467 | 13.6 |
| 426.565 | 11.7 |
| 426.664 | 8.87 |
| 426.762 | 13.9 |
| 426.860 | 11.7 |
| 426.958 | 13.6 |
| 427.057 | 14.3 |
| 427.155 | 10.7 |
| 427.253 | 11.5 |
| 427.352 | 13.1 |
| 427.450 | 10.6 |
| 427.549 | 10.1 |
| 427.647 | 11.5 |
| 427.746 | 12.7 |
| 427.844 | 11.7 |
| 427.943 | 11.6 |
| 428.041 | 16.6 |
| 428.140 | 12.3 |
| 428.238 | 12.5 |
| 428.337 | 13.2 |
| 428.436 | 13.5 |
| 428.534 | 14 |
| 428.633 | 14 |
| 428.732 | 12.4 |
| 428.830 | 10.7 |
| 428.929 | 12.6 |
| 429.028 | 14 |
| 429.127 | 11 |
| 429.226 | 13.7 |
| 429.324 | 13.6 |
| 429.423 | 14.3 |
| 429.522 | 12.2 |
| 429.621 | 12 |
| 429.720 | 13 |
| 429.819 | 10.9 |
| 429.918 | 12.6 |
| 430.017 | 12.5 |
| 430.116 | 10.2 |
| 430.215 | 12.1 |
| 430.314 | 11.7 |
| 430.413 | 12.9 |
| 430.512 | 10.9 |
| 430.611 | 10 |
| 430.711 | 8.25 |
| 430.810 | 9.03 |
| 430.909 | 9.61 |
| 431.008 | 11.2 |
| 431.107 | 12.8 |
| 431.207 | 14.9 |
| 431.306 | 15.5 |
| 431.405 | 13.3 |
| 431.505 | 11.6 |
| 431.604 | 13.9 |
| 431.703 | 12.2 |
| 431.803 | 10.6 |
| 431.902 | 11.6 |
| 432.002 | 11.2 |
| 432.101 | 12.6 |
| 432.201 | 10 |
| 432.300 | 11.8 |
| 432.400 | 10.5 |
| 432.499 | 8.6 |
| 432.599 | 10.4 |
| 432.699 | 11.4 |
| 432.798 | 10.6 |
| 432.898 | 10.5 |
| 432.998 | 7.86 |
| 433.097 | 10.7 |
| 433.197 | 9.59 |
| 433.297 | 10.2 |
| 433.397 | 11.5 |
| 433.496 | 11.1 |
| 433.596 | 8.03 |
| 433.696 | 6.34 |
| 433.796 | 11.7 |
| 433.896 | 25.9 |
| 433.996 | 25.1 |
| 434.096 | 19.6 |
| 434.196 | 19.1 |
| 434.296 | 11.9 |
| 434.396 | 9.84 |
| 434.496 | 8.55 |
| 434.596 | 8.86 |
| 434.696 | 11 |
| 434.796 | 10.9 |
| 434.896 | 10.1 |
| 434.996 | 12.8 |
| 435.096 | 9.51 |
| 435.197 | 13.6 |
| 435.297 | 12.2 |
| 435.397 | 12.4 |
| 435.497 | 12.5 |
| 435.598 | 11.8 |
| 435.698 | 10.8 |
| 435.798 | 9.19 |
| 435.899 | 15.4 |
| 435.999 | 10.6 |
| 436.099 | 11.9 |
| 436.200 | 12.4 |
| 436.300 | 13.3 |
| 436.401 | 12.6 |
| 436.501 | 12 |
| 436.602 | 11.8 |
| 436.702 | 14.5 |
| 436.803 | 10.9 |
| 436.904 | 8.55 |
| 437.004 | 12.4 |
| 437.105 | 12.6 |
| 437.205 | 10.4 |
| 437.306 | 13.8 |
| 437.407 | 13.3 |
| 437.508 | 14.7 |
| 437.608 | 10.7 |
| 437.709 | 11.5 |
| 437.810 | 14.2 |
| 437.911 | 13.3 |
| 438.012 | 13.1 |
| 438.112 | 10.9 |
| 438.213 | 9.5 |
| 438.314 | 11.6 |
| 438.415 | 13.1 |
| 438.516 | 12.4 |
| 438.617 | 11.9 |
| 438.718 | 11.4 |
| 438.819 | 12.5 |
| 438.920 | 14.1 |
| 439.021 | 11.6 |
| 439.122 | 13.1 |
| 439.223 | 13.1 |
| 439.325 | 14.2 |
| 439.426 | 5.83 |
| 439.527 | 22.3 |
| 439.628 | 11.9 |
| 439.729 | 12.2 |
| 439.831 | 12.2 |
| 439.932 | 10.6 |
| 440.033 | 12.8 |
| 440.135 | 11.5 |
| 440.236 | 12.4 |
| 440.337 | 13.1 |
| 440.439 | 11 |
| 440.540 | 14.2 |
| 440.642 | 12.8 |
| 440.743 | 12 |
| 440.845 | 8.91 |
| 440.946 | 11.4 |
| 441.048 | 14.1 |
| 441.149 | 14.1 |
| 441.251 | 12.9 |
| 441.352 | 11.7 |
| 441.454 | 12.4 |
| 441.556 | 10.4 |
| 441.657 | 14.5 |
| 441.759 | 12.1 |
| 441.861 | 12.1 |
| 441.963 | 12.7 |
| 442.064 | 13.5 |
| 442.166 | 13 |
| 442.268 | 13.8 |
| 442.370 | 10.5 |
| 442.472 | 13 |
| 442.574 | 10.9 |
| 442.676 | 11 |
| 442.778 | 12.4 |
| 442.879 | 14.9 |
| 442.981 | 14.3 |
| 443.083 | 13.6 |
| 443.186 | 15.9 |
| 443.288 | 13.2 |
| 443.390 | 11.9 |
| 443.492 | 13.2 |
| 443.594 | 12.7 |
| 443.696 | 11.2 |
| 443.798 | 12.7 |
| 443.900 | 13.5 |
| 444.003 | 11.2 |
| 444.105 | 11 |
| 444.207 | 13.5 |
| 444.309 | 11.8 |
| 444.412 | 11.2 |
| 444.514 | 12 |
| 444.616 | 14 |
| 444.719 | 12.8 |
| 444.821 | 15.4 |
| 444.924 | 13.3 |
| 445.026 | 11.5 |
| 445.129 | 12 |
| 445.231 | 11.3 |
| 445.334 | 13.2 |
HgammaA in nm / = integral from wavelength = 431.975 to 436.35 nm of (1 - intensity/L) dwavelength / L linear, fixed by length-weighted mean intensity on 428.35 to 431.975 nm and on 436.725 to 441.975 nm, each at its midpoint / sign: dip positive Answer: 0.13 nm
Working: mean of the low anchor 12.2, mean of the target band 11.9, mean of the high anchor 12.3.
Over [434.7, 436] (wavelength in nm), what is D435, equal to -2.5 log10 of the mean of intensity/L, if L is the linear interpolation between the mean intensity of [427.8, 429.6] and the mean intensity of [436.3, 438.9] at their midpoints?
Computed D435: 0.06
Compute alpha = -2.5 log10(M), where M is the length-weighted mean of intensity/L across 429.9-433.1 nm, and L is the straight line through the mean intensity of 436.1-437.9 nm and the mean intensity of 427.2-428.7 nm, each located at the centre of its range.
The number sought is 0.107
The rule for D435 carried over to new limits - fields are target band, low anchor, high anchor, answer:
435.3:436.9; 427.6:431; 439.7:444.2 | 0.03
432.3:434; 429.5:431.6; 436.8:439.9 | 0.06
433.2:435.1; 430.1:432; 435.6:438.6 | -0.07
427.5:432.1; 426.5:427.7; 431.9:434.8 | -0.03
